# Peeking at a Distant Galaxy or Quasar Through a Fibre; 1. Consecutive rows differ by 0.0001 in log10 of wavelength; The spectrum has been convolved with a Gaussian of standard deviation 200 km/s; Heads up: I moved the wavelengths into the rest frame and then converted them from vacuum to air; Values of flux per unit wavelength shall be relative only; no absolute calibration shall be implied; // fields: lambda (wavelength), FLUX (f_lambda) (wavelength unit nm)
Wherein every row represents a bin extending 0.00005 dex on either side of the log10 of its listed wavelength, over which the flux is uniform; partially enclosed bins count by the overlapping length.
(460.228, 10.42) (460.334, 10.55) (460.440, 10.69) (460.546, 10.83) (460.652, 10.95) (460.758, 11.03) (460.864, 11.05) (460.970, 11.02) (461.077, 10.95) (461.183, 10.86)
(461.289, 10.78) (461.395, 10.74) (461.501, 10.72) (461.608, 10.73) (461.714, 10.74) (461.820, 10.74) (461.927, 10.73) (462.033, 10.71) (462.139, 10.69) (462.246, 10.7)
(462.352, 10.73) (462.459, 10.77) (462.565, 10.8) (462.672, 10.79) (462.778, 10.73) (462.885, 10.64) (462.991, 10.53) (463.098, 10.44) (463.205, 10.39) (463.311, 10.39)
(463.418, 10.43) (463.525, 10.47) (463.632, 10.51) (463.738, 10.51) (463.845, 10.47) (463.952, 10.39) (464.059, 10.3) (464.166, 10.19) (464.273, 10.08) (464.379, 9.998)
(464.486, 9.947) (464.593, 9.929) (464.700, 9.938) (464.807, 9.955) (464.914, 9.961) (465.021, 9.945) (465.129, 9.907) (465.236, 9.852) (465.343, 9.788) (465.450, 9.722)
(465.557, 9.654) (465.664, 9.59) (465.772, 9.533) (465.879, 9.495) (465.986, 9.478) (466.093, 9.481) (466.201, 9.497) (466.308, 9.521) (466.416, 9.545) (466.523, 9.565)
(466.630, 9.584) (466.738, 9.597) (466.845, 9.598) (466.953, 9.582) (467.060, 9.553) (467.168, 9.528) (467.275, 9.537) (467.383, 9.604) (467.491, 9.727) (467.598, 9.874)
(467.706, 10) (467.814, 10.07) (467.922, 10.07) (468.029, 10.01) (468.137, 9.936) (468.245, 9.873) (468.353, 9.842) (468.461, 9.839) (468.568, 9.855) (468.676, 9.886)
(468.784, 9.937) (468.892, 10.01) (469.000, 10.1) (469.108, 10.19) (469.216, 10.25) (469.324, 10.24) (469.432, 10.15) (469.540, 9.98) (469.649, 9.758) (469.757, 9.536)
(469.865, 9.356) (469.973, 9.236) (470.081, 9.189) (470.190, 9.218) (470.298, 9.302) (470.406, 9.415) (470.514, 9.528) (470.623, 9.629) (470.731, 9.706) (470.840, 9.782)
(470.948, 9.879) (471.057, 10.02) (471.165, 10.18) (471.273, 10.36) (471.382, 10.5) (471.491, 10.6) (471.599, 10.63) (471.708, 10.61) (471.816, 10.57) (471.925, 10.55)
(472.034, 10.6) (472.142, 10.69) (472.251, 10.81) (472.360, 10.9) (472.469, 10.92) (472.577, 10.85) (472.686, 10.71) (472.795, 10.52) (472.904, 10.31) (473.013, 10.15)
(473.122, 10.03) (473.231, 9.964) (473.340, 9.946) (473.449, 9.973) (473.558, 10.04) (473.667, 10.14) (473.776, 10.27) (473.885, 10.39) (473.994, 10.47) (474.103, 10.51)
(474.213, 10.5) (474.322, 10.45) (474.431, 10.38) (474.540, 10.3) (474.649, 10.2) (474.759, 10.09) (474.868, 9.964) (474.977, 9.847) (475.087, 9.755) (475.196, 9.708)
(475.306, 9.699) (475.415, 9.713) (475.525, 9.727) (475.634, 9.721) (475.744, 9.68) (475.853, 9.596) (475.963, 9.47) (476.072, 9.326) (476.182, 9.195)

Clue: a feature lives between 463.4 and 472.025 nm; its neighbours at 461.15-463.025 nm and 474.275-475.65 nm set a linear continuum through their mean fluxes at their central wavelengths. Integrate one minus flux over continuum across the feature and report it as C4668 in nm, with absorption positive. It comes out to 0.417 nm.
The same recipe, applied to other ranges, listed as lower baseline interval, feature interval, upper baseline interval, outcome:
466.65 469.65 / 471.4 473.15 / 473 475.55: -0.10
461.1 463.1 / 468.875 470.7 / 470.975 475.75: 0.13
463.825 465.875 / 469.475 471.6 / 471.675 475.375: 0.09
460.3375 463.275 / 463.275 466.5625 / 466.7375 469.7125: 0.13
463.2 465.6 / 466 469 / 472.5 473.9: 0.12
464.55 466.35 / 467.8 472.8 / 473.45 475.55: -0.07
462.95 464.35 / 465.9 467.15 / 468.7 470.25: 0.07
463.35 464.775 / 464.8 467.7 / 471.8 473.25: 0.19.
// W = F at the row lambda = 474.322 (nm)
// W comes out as 10.45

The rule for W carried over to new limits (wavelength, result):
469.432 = 10.15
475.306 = 9.699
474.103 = 10.51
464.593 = 9.929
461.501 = 10.72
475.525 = 9.727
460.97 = 11.02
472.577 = 10.85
